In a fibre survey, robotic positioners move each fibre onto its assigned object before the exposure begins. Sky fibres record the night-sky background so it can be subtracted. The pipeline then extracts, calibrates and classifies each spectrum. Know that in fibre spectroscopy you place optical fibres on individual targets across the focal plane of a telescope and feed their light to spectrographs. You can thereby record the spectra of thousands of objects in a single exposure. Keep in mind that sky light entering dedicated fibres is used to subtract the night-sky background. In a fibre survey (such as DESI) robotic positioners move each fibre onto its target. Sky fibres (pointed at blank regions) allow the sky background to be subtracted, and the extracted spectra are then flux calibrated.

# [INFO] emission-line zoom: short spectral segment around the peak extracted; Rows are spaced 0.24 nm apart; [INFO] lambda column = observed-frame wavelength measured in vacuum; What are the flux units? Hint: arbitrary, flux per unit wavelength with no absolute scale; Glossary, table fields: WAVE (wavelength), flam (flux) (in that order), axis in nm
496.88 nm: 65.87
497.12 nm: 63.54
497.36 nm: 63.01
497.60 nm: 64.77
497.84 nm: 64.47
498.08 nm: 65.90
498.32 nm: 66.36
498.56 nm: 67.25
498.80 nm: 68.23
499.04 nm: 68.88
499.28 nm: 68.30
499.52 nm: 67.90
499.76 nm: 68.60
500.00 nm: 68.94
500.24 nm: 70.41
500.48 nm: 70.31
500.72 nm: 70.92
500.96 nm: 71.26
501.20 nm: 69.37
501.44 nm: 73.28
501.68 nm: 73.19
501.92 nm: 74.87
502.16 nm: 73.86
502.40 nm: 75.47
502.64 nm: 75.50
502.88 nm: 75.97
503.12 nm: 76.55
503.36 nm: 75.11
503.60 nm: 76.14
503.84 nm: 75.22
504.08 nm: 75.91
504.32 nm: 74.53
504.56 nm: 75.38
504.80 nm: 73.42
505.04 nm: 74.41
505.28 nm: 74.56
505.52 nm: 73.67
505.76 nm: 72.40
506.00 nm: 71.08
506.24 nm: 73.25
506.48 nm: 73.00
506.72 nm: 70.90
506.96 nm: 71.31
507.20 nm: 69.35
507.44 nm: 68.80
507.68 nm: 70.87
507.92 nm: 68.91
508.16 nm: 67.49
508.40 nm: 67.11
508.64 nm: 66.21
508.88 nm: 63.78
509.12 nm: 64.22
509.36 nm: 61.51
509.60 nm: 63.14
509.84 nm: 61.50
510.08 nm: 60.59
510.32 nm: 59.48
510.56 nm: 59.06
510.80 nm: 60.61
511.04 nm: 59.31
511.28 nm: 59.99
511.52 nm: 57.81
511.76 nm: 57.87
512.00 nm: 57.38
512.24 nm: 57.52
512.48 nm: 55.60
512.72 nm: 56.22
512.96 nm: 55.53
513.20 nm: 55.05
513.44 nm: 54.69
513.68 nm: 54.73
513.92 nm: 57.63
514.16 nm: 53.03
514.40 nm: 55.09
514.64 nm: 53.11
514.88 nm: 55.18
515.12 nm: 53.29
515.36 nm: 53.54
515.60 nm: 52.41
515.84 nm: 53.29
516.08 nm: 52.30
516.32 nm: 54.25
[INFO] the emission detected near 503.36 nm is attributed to C III] 1909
